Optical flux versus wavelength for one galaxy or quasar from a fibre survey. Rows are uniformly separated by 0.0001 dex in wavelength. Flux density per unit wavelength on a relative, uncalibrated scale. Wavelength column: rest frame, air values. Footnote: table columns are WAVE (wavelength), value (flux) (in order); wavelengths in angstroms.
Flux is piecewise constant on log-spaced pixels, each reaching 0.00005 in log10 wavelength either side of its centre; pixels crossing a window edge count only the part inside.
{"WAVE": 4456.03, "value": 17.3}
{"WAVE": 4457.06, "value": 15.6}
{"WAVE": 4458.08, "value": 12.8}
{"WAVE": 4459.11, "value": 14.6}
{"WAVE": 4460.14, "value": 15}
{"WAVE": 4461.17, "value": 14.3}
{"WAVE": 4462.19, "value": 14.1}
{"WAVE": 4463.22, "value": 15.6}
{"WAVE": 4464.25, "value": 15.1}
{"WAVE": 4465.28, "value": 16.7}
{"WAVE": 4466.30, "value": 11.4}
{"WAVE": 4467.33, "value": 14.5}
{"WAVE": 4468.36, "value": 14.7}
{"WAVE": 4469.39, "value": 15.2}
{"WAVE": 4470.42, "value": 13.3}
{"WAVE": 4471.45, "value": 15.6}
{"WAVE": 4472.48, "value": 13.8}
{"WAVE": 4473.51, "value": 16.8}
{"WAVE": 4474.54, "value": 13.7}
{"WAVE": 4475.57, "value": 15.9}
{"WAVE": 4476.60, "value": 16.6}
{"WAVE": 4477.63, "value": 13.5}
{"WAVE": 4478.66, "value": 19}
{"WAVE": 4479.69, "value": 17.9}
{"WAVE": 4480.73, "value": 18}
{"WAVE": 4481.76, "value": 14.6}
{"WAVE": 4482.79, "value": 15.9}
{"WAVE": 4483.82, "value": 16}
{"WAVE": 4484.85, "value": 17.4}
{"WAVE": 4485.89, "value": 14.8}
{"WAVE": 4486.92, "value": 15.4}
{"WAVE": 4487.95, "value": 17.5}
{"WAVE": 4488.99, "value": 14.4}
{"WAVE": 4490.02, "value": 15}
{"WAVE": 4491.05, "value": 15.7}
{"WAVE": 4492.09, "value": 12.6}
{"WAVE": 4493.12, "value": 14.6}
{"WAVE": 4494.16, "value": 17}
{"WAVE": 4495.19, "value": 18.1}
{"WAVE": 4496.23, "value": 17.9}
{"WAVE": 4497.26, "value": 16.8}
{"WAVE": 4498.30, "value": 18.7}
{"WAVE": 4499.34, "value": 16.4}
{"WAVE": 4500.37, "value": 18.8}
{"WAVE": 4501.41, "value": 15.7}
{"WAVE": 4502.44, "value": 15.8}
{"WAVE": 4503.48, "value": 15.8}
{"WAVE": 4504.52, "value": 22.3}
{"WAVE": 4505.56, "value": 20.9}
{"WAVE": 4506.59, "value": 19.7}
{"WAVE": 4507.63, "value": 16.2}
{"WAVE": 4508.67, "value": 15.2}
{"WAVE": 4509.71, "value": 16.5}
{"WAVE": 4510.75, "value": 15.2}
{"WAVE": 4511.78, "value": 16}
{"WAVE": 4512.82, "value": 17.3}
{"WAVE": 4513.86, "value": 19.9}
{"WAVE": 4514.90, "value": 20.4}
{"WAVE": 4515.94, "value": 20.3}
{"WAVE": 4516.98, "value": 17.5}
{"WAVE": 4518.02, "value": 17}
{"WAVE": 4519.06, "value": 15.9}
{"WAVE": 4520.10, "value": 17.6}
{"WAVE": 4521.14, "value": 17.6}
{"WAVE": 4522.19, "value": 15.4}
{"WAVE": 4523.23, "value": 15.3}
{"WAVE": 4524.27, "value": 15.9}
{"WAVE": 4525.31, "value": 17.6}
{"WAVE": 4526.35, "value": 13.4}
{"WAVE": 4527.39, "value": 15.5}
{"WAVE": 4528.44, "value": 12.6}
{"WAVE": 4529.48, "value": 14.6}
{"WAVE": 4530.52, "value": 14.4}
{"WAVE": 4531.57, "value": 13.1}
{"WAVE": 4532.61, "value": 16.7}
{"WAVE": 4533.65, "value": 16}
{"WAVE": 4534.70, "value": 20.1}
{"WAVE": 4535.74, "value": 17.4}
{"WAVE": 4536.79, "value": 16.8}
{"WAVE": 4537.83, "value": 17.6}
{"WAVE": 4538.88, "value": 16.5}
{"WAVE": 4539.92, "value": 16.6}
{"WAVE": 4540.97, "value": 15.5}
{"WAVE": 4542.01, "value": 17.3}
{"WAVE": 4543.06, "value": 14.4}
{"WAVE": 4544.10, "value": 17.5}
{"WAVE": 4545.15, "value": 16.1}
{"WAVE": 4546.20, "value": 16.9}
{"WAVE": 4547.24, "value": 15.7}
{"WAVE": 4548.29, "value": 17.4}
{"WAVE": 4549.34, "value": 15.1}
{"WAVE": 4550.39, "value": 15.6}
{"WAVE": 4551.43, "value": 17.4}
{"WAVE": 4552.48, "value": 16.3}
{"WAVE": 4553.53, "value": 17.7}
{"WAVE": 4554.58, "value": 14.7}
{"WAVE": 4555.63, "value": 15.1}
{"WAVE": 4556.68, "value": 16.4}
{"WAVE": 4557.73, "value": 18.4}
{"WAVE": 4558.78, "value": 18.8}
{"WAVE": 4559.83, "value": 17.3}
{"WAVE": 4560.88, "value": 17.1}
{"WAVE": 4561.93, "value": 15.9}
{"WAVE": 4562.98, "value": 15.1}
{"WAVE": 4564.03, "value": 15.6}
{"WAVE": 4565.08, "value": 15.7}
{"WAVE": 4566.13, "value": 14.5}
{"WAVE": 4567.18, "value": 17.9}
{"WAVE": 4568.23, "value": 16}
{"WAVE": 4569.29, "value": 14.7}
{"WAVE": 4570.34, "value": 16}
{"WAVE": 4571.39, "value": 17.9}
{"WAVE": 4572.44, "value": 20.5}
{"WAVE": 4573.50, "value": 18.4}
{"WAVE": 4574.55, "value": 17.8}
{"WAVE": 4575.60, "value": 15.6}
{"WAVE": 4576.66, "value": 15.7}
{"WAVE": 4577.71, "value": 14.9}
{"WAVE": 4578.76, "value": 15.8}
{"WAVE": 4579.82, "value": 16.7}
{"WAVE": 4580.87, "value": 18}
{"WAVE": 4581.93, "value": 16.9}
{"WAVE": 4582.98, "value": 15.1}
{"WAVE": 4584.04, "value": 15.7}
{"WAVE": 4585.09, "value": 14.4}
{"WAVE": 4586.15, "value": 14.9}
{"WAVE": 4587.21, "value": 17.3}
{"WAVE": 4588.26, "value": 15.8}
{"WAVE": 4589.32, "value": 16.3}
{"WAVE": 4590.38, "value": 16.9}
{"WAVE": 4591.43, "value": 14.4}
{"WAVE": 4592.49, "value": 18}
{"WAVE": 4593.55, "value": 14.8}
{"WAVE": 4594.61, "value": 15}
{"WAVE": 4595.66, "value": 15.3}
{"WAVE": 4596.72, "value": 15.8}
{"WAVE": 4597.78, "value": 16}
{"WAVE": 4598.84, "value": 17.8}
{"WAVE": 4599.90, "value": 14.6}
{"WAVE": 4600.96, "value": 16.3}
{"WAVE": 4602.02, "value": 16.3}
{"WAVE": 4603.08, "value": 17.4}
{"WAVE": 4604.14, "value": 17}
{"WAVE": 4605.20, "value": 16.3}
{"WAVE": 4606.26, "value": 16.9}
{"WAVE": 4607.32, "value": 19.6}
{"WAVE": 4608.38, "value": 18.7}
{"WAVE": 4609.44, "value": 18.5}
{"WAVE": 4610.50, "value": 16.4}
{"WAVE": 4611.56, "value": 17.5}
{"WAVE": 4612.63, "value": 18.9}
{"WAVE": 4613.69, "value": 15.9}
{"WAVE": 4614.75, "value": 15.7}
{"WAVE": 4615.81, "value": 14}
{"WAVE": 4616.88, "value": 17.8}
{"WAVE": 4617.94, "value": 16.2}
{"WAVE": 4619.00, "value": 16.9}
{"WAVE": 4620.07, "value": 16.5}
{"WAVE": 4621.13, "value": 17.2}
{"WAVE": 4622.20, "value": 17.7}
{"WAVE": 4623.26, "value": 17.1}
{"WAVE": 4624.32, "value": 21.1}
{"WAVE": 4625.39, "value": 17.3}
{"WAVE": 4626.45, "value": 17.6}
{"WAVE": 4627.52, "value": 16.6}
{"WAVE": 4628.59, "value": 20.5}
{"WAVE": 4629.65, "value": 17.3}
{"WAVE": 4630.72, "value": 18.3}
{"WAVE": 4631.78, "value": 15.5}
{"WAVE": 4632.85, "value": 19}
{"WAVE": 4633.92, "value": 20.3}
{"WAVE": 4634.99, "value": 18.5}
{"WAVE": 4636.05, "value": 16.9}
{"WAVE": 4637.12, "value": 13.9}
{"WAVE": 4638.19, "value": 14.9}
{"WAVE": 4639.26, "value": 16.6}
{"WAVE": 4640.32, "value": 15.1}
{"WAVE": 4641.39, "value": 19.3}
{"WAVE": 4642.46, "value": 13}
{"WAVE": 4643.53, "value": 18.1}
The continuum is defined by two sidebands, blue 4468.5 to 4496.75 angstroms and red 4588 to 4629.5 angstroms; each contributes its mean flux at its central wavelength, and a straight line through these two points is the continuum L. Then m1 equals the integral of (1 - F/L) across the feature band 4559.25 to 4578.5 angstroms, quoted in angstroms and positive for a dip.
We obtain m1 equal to 0.1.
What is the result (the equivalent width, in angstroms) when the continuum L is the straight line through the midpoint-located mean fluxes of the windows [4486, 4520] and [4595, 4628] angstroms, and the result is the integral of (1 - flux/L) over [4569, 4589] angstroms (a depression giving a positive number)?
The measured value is 0.67 angstroms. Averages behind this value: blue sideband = 17.1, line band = 16.4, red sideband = 17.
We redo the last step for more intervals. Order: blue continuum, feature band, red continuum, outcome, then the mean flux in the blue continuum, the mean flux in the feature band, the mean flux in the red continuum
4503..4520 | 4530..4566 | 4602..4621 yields 2.42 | 17.9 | 16.4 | 17.1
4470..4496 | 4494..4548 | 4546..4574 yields -2.25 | 15.8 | 16.8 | 16.6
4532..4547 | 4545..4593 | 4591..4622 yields 0.89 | 16.8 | 16.4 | 16.6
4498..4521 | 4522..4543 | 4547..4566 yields 1.41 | 17.7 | 15.9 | 16.4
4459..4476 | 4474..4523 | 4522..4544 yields -4.91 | 14.7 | 16.8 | 15.9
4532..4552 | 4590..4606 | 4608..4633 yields 0.98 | 16.7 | 16.1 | 17.4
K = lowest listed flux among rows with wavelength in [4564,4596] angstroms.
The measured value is 14.4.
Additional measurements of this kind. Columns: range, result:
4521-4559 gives 12.6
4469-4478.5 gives 13.3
